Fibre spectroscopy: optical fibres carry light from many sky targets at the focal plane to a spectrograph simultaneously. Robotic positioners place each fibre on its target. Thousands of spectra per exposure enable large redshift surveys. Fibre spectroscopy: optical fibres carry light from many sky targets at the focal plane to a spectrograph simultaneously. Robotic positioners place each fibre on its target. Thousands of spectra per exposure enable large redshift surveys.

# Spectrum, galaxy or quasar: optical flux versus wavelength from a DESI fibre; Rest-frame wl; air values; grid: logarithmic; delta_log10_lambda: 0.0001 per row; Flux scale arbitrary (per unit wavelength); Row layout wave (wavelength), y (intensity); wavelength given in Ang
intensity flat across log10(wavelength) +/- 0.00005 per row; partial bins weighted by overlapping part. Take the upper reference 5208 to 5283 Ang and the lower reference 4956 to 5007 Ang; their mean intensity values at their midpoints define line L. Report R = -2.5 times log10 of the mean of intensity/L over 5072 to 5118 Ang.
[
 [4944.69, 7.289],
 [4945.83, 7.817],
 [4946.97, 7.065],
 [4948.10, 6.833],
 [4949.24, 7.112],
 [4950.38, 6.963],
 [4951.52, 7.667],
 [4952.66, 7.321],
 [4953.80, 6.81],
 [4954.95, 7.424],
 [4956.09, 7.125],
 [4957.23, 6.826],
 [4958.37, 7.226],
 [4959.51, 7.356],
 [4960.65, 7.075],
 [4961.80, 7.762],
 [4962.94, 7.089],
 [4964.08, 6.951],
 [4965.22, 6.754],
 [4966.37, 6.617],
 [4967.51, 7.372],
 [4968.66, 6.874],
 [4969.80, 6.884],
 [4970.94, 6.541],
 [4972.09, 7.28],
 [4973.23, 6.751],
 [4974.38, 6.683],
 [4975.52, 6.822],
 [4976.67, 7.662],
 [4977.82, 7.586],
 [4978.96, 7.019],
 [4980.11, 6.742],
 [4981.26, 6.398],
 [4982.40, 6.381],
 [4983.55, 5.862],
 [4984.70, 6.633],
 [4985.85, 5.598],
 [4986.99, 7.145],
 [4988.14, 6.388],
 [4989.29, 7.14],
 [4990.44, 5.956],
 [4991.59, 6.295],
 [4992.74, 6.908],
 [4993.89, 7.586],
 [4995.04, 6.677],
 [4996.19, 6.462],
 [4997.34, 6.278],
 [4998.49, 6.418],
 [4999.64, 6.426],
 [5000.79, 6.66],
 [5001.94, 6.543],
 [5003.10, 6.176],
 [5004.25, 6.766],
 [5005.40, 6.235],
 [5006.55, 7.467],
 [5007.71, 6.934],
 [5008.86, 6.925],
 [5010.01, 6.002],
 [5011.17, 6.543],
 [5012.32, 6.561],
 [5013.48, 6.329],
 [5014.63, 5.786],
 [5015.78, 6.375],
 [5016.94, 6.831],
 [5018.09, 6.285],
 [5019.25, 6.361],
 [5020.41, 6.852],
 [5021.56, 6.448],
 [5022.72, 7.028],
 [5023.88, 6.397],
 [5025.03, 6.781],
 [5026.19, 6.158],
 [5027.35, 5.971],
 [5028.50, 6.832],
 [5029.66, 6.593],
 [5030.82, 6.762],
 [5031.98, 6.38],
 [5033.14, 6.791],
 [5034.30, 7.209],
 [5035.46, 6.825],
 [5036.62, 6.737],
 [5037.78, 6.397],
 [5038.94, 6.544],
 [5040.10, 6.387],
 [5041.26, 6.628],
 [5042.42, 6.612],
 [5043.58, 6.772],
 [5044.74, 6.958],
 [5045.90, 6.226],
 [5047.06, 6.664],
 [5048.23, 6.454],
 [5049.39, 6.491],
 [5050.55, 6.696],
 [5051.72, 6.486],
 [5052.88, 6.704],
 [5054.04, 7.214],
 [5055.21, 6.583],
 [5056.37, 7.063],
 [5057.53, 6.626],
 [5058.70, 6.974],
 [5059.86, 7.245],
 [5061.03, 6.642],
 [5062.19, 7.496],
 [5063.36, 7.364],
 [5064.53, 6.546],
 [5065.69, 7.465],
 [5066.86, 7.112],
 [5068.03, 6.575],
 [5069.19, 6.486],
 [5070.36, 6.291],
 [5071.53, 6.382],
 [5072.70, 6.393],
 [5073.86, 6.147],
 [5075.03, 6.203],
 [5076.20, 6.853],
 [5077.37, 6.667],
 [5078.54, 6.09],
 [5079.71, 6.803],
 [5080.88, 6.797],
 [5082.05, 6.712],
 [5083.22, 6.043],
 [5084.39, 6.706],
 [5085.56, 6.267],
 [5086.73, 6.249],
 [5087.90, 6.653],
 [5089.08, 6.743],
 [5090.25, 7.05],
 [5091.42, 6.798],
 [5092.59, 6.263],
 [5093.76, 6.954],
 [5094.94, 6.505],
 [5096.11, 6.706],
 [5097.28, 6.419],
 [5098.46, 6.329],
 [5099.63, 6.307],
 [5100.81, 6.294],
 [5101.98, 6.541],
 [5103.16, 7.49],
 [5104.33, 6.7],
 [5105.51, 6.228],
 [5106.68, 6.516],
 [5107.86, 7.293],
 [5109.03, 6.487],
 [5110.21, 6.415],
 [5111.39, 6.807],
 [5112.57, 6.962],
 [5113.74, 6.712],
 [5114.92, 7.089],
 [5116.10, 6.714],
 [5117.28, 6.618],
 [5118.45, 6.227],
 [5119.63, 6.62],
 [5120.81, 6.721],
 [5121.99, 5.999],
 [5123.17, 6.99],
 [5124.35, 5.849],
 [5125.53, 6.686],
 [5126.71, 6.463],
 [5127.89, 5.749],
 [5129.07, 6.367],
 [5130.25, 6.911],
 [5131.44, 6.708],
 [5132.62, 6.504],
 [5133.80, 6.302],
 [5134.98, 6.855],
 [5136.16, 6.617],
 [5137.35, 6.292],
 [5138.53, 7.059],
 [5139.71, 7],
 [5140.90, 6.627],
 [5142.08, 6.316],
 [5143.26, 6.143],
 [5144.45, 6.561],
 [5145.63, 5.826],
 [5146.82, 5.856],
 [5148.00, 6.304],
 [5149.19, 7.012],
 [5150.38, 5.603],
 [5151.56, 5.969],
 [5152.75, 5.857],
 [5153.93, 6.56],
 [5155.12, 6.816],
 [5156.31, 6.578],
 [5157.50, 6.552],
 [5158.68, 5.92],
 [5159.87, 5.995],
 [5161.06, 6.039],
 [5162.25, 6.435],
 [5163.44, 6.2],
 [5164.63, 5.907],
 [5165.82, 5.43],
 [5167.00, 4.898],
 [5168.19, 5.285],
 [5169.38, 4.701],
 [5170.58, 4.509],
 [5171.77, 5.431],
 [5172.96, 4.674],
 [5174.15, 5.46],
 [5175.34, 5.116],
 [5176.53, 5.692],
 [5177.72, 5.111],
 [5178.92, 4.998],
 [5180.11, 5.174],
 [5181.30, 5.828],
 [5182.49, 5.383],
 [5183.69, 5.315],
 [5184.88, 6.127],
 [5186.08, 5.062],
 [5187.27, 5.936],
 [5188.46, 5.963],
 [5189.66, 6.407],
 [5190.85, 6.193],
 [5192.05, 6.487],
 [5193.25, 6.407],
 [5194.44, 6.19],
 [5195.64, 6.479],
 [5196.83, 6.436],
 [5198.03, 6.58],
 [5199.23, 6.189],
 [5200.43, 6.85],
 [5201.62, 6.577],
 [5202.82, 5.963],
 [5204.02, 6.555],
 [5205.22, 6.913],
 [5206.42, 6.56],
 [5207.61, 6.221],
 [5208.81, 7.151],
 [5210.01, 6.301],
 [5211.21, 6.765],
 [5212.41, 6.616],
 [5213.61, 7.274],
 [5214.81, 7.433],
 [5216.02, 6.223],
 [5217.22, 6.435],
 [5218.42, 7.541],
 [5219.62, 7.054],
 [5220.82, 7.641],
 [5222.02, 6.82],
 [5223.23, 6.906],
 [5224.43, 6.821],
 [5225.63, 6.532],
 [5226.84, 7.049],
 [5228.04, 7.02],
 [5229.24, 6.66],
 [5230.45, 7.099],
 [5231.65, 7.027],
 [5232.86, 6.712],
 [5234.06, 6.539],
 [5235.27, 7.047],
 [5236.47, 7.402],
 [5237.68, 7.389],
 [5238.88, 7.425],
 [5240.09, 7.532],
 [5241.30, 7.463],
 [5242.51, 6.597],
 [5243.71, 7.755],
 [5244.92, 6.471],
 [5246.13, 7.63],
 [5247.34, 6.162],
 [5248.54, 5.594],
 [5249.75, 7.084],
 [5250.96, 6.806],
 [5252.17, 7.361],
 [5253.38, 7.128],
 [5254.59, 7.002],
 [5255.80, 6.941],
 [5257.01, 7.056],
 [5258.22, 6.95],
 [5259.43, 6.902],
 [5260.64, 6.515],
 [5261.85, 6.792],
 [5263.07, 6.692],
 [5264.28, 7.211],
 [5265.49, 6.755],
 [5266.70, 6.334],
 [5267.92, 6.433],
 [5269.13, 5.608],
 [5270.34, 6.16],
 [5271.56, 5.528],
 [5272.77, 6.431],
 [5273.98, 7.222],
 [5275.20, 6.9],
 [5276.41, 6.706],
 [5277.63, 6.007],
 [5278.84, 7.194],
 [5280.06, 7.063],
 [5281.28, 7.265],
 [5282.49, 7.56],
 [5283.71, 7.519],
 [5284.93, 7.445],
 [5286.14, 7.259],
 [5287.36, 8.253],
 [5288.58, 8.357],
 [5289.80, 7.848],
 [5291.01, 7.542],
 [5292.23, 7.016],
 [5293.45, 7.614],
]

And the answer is 0.03 mag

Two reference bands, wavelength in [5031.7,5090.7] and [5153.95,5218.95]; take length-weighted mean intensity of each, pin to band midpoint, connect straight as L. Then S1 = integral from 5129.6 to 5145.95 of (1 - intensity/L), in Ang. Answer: -0.68 Ang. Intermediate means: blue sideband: 6.67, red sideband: 6.06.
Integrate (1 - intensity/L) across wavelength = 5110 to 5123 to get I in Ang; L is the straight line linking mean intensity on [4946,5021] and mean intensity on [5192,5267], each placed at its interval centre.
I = 0.31 Ang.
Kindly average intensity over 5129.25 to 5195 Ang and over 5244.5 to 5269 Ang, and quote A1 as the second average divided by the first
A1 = 1.1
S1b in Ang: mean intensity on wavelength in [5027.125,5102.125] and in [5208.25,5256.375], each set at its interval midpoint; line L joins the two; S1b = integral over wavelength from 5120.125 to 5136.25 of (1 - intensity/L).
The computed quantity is 0.7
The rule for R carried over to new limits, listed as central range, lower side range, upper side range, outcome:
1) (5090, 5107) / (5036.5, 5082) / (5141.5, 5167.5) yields -0.024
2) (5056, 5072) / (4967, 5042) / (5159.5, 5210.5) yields -0.080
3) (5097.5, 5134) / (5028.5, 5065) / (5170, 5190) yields -0.088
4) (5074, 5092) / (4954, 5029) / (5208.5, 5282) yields 0.032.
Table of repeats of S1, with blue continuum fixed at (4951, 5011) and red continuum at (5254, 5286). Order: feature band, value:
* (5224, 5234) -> -0.09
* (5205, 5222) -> -0.19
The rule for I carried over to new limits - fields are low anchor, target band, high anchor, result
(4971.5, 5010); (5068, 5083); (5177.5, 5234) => 0.26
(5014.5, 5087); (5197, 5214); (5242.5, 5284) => 0.36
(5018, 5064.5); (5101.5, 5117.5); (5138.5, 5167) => -0.87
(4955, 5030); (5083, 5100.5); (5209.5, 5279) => 0.56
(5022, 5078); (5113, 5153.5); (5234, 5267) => 2.09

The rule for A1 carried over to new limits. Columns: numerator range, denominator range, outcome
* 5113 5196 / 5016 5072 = 0.91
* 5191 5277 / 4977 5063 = 1.02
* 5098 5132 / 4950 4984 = 0.94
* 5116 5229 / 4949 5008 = 0.92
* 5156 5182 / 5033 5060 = 0.82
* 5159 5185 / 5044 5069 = 0.80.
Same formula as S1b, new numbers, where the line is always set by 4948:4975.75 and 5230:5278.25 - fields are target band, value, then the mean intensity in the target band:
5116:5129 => 0.96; 6.41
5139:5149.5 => 0.77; 6.4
